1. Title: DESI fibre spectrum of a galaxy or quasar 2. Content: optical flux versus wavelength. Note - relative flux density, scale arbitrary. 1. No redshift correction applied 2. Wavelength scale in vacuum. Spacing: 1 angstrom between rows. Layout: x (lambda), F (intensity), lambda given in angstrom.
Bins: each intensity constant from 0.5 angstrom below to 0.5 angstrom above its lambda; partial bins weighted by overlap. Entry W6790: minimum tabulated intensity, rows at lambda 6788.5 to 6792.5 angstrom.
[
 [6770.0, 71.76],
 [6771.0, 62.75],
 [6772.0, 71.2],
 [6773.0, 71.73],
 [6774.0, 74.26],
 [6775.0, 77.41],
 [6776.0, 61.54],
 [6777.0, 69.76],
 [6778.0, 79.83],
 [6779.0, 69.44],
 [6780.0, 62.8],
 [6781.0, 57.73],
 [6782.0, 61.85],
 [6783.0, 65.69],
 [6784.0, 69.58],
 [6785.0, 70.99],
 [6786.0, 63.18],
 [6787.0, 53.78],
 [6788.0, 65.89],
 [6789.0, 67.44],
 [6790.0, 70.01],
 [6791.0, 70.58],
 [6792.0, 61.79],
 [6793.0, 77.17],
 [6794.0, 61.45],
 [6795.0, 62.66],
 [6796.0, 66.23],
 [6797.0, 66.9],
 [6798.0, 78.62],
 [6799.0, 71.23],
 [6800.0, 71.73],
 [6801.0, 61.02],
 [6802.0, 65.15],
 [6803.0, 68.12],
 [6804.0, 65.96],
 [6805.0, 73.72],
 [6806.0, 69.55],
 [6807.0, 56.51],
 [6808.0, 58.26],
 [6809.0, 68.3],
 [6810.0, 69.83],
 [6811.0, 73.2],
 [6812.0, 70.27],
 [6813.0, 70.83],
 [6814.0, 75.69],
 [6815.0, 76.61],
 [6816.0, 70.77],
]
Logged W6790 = 61.79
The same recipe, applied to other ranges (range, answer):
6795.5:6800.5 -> 66.23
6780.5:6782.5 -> 57.73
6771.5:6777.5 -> 61.54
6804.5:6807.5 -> 56.51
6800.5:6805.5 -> 61.02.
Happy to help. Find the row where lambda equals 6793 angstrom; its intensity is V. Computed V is 77.17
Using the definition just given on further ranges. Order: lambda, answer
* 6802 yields 65.15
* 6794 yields 61.45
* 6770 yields 71.76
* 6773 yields 71.73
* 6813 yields 70.83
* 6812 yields 70.27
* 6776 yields 61.54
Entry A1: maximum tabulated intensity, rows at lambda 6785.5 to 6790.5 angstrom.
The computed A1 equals 70.01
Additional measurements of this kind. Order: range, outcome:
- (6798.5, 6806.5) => 73.72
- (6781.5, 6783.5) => 65.69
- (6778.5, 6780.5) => 69.44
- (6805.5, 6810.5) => 69.83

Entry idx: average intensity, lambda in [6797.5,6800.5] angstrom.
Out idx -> 73.9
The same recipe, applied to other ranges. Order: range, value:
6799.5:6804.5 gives 66.4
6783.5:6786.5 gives 67.9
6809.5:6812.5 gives 71.1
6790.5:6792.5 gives 66.2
